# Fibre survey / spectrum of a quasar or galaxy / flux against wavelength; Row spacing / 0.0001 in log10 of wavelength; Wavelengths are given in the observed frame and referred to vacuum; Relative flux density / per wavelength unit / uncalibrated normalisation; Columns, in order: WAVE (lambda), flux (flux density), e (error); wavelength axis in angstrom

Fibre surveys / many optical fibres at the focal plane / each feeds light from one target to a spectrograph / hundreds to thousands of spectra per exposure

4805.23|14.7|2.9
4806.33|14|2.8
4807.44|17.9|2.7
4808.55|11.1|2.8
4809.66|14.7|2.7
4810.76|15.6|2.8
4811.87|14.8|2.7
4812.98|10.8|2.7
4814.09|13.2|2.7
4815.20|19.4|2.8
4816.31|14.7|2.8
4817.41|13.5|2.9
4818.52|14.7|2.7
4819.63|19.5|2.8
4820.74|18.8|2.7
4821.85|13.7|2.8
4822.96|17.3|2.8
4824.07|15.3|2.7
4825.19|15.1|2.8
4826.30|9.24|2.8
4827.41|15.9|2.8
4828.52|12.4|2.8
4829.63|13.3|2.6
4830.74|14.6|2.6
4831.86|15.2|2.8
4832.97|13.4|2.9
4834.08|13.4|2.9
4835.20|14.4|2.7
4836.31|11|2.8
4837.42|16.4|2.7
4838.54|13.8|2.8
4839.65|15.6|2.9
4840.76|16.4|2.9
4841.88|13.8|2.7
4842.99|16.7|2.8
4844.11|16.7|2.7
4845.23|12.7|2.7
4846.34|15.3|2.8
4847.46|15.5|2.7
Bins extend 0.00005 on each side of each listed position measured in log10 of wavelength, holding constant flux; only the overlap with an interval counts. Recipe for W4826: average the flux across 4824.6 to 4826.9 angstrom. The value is 12.2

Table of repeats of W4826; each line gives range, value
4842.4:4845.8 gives 15.4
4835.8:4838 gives 13.7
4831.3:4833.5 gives 14.3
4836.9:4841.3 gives 15.5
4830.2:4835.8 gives 14.2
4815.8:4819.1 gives 14.4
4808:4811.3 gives 13.8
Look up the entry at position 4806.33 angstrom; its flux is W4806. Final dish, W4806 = 14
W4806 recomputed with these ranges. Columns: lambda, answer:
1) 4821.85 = 13.7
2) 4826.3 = 9.24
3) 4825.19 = 15.1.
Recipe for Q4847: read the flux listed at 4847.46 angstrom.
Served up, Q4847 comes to 15.5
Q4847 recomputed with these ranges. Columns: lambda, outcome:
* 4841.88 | 13.8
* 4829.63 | 13.3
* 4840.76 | 16.4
